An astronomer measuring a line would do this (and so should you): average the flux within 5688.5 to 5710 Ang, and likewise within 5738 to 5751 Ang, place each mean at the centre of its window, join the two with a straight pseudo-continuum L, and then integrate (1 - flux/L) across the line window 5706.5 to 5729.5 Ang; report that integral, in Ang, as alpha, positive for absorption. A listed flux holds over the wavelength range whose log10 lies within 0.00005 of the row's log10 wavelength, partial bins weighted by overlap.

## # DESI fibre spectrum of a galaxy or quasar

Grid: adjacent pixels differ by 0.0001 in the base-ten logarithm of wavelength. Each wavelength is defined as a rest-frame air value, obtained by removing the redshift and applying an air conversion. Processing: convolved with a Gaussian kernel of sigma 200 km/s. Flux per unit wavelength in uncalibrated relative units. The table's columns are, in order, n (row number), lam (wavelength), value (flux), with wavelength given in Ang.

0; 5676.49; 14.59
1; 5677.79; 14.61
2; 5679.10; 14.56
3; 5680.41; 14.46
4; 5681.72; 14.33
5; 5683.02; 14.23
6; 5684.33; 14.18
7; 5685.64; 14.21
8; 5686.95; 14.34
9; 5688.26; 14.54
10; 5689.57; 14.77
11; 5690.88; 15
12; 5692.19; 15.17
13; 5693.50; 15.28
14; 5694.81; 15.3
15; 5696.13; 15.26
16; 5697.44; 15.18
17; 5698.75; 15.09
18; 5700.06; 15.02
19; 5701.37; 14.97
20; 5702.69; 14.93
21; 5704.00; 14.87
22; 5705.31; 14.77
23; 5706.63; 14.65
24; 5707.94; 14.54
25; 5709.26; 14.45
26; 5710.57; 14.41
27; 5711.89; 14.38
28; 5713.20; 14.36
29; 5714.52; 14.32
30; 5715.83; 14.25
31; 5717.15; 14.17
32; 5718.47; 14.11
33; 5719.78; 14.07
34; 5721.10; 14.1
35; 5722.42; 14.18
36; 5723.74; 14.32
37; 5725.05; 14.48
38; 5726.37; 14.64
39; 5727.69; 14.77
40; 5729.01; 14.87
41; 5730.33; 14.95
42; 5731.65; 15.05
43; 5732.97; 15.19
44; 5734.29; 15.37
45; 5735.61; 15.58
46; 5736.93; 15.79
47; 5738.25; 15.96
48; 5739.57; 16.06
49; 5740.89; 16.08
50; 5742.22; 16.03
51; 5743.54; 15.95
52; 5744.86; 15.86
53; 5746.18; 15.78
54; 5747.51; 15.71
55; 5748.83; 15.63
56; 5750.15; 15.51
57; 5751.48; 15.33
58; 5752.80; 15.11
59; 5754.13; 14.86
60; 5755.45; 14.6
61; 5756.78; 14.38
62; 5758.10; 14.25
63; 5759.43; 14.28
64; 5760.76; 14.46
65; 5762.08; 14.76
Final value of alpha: 1.4 Ang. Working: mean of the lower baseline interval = 14.9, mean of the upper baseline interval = 15.8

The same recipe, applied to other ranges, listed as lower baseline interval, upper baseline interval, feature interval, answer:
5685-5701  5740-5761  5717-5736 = 0.6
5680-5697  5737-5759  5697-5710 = 0.0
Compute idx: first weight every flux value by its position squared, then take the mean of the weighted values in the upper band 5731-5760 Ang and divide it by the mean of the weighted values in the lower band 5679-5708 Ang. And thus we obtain 1.06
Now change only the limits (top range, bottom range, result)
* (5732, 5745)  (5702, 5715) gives 1.09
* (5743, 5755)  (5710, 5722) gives 1.10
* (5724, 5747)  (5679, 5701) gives 1.06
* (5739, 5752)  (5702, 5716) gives 1.10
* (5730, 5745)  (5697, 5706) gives 1.06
